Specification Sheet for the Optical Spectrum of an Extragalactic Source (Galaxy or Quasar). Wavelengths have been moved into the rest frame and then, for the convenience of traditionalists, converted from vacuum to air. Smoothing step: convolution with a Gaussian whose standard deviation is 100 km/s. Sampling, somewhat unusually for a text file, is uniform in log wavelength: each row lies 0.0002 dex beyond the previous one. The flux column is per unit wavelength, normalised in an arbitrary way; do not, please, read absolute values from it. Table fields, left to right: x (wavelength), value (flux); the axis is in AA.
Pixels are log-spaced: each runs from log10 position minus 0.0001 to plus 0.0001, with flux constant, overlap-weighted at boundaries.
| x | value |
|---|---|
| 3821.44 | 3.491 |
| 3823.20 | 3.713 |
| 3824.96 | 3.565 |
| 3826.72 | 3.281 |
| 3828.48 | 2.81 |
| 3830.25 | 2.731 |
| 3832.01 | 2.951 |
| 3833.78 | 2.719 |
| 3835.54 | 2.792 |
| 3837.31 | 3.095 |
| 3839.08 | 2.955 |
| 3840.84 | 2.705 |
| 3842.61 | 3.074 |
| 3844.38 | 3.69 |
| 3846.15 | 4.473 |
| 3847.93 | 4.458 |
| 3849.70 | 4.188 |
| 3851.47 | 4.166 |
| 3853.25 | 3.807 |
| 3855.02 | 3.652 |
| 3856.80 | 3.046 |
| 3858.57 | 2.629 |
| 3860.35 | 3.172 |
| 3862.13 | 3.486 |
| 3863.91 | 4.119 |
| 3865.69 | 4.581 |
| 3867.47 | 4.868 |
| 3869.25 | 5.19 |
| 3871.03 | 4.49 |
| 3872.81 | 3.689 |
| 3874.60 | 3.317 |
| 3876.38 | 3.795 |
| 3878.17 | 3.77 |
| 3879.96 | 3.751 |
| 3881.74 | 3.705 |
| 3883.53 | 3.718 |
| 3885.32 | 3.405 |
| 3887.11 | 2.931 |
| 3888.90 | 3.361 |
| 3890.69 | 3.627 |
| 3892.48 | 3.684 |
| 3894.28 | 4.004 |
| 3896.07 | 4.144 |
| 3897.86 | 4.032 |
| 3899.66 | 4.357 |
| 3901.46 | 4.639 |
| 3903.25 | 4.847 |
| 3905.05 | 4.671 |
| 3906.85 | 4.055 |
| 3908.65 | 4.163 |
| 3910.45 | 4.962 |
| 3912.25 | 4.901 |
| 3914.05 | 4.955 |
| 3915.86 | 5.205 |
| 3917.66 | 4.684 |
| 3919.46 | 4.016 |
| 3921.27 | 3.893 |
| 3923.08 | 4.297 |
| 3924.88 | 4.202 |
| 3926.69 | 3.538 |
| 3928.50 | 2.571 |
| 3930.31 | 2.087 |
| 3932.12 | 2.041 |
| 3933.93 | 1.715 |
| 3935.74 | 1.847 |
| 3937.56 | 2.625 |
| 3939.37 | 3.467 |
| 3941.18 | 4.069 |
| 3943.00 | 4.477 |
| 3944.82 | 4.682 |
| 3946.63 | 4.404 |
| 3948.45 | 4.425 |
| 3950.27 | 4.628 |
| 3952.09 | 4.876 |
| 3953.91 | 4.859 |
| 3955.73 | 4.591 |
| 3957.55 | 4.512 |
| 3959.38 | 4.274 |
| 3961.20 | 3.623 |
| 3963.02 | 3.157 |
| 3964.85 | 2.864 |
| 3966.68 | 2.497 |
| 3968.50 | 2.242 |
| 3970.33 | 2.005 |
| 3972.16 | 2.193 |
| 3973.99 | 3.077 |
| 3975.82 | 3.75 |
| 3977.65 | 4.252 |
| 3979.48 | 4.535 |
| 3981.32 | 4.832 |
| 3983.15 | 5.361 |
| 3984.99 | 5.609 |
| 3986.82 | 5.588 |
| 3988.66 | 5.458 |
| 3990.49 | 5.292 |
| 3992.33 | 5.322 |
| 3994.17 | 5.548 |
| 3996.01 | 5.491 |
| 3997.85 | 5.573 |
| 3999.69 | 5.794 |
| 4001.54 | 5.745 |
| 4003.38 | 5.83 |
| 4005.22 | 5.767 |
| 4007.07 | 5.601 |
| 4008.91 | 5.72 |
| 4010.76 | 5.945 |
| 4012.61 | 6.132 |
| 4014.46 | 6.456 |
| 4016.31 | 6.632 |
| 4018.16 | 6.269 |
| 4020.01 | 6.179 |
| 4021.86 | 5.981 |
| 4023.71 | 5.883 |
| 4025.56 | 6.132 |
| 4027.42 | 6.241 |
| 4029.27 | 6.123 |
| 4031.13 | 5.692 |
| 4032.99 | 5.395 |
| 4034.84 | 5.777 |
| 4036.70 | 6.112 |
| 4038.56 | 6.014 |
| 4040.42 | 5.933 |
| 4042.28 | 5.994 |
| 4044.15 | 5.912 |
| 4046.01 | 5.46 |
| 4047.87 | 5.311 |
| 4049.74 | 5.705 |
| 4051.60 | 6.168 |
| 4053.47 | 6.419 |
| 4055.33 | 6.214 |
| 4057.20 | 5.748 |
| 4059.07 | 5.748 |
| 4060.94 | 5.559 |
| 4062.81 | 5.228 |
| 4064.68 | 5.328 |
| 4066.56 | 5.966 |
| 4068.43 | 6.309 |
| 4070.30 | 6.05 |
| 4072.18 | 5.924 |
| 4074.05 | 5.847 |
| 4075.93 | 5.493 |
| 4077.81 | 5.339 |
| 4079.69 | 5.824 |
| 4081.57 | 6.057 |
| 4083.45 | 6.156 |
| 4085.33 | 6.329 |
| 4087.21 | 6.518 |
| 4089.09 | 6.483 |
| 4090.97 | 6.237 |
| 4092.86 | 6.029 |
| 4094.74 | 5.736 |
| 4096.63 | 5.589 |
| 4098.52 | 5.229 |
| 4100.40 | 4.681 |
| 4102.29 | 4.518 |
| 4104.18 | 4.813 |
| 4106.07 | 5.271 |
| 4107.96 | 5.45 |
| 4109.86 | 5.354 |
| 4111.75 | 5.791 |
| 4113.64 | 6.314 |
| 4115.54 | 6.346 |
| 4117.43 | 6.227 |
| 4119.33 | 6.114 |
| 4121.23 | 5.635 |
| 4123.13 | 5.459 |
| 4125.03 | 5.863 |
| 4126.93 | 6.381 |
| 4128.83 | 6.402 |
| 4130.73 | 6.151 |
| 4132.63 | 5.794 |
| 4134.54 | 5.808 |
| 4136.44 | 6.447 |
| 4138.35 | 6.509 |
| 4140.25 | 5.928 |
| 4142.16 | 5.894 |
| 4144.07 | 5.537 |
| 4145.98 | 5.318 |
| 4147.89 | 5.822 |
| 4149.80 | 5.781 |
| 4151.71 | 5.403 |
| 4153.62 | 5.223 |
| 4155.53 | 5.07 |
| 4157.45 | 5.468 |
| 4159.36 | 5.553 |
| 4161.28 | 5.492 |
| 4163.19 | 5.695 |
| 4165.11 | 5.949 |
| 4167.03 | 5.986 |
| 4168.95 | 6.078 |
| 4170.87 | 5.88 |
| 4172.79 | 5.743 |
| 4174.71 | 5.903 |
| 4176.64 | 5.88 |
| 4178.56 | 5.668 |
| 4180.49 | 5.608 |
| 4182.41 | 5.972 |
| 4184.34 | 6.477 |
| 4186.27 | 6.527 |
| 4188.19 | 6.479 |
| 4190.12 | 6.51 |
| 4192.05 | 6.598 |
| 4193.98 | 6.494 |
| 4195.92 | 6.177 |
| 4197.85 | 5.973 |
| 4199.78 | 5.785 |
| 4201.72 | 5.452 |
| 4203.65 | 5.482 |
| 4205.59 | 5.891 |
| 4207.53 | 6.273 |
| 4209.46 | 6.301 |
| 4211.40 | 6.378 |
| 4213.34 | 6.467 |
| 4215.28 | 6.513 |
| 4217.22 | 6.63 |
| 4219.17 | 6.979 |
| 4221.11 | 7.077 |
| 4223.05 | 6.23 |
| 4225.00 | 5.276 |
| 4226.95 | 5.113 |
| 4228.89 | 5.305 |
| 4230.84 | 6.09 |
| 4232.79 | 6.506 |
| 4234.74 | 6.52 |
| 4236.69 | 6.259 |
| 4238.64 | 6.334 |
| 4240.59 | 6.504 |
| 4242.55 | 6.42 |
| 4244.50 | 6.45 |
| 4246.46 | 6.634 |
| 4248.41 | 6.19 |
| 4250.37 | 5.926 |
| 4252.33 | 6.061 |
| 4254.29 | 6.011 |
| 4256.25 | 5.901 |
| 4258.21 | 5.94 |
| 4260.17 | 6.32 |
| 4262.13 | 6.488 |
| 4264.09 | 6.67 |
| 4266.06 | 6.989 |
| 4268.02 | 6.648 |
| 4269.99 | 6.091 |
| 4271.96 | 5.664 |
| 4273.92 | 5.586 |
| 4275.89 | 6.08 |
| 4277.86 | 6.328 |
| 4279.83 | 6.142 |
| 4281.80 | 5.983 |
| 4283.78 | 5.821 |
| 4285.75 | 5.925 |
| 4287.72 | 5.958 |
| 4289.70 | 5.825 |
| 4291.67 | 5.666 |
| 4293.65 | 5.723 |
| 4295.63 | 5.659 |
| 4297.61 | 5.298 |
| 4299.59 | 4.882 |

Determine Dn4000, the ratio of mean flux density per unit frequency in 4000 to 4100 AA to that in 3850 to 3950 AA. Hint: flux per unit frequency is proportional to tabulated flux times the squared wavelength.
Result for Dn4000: 1.65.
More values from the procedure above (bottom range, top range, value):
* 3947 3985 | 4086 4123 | 1.57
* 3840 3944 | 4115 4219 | 1.80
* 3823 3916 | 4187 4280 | 1.95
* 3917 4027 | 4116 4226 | 1.46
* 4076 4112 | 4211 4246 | 1.19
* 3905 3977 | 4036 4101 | 1.68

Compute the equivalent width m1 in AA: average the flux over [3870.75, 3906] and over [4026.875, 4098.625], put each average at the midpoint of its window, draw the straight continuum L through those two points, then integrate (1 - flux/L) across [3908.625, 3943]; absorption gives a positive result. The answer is 5.1 AA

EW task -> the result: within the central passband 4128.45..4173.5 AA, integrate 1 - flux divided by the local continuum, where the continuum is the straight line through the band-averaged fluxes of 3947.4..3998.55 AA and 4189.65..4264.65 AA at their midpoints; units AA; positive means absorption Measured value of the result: -1.22 AA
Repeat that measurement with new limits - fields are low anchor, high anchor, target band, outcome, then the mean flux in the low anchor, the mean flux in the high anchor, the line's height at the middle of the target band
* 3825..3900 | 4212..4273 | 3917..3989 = 8.1 AA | 3.62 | 6.26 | 4.25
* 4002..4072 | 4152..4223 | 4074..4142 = 1.6 AA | 5.92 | 6.04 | 5.98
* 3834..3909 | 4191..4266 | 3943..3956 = -0.9 AA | 3.81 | 6.21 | 4.33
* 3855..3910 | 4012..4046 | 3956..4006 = 8.6 AA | 3.91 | 6.03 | 5.34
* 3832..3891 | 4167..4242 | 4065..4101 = -4.3 AA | 3.64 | 6.14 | 5.25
